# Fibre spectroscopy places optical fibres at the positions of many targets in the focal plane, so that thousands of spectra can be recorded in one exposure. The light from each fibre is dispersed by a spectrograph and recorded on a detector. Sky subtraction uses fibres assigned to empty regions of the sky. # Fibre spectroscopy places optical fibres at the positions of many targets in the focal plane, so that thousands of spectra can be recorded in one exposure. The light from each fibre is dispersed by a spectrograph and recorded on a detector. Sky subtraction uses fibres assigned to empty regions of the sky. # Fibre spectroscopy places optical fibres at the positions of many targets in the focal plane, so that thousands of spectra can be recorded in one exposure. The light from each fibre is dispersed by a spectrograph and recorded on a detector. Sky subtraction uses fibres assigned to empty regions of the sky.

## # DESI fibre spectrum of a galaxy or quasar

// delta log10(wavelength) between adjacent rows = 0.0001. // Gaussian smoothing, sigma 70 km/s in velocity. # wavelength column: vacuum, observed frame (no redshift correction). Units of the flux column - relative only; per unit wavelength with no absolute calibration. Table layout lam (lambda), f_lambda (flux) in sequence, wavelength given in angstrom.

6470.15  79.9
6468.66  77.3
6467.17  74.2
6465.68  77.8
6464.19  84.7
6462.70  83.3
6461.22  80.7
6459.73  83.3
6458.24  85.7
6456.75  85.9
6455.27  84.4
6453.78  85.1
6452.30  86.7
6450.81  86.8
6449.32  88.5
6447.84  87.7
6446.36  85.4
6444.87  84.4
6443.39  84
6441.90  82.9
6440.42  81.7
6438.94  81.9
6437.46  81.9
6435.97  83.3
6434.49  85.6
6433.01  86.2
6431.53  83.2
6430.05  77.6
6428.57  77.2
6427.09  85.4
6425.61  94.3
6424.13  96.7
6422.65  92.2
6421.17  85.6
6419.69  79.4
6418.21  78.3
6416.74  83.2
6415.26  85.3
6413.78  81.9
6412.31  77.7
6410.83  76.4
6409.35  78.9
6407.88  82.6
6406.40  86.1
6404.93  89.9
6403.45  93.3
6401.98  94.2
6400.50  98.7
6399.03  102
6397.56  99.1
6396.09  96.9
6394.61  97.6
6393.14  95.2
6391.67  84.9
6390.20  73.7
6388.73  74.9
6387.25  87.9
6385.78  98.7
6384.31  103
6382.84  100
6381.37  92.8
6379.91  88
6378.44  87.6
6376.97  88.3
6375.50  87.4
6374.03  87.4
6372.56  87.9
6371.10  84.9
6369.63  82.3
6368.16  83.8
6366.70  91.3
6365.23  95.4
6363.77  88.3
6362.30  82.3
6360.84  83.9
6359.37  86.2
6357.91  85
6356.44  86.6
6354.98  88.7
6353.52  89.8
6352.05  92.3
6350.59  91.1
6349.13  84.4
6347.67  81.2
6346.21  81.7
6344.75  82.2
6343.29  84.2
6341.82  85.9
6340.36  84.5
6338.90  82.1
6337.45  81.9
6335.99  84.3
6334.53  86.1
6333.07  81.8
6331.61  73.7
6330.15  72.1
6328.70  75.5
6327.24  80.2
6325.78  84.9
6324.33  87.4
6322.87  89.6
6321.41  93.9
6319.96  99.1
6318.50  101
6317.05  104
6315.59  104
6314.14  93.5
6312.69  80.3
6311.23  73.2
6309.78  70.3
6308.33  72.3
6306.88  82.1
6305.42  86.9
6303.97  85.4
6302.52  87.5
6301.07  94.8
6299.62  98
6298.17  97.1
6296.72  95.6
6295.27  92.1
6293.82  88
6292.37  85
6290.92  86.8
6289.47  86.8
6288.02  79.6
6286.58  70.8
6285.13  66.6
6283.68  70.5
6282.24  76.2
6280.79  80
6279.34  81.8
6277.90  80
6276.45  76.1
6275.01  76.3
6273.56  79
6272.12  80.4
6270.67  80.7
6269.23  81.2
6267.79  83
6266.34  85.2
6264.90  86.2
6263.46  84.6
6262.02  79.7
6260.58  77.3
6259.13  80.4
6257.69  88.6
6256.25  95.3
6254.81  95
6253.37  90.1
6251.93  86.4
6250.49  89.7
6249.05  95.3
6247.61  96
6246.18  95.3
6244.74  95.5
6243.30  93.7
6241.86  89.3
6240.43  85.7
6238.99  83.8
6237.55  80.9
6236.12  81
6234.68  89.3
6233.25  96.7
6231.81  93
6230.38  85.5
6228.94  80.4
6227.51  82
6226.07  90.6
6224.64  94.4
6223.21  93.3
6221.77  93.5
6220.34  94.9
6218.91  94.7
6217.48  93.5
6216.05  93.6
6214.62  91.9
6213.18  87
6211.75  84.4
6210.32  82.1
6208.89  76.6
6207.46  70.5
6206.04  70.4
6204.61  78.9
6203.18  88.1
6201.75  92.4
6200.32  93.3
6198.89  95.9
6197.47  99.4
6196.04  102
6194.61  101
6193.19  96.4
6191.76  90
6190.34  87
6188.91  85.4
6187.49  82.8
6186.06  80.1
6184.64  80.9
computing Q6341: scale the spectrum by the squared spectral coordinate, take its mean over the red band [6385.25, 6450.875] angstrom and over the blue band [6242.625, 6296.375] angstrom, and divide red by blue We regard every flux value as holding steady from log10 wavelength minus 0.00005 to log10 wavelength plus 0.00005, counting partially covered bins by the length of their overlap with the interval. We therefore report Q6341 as 1.07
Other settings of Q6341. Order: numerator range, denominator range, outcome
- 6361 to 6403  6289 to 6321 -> 1.04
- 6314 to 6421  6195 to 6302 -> 1.05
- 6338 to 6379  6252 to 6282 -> 1.07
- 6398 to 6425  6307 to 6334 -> 1.05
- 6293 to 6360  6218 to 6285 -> 1.03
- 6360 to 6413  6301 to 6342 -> 1.06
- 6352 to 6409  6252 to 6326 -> 1.08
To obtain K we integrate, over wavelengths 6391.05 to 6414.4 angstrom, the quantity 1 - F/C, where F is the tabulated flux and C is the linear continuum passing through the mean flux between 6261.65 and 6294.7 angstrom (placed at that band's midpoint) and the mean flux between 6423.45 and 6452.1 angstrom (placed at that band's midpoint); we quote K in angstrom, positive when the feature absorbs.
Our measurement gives -1.6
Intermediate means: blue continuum 80.3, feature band 89.8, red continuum 85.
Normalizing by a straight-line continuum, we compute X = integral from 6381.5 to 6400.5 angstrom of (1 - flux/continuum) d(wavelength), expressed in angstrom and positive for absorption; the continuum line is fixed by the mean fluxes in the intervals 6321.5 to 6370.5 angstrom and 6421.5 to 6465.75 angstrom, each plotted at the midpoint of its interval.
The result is -1.9 angstrom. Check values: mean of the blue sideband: 84.7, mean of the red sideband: 84.9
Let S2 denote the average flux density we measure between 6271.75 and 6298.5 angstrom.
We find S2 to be 81.3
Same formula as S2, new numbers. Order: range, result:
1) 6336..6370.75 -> 85.8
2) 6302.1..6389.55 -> 86.5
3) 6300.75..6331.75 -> 86.1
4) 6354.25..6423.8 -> 88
